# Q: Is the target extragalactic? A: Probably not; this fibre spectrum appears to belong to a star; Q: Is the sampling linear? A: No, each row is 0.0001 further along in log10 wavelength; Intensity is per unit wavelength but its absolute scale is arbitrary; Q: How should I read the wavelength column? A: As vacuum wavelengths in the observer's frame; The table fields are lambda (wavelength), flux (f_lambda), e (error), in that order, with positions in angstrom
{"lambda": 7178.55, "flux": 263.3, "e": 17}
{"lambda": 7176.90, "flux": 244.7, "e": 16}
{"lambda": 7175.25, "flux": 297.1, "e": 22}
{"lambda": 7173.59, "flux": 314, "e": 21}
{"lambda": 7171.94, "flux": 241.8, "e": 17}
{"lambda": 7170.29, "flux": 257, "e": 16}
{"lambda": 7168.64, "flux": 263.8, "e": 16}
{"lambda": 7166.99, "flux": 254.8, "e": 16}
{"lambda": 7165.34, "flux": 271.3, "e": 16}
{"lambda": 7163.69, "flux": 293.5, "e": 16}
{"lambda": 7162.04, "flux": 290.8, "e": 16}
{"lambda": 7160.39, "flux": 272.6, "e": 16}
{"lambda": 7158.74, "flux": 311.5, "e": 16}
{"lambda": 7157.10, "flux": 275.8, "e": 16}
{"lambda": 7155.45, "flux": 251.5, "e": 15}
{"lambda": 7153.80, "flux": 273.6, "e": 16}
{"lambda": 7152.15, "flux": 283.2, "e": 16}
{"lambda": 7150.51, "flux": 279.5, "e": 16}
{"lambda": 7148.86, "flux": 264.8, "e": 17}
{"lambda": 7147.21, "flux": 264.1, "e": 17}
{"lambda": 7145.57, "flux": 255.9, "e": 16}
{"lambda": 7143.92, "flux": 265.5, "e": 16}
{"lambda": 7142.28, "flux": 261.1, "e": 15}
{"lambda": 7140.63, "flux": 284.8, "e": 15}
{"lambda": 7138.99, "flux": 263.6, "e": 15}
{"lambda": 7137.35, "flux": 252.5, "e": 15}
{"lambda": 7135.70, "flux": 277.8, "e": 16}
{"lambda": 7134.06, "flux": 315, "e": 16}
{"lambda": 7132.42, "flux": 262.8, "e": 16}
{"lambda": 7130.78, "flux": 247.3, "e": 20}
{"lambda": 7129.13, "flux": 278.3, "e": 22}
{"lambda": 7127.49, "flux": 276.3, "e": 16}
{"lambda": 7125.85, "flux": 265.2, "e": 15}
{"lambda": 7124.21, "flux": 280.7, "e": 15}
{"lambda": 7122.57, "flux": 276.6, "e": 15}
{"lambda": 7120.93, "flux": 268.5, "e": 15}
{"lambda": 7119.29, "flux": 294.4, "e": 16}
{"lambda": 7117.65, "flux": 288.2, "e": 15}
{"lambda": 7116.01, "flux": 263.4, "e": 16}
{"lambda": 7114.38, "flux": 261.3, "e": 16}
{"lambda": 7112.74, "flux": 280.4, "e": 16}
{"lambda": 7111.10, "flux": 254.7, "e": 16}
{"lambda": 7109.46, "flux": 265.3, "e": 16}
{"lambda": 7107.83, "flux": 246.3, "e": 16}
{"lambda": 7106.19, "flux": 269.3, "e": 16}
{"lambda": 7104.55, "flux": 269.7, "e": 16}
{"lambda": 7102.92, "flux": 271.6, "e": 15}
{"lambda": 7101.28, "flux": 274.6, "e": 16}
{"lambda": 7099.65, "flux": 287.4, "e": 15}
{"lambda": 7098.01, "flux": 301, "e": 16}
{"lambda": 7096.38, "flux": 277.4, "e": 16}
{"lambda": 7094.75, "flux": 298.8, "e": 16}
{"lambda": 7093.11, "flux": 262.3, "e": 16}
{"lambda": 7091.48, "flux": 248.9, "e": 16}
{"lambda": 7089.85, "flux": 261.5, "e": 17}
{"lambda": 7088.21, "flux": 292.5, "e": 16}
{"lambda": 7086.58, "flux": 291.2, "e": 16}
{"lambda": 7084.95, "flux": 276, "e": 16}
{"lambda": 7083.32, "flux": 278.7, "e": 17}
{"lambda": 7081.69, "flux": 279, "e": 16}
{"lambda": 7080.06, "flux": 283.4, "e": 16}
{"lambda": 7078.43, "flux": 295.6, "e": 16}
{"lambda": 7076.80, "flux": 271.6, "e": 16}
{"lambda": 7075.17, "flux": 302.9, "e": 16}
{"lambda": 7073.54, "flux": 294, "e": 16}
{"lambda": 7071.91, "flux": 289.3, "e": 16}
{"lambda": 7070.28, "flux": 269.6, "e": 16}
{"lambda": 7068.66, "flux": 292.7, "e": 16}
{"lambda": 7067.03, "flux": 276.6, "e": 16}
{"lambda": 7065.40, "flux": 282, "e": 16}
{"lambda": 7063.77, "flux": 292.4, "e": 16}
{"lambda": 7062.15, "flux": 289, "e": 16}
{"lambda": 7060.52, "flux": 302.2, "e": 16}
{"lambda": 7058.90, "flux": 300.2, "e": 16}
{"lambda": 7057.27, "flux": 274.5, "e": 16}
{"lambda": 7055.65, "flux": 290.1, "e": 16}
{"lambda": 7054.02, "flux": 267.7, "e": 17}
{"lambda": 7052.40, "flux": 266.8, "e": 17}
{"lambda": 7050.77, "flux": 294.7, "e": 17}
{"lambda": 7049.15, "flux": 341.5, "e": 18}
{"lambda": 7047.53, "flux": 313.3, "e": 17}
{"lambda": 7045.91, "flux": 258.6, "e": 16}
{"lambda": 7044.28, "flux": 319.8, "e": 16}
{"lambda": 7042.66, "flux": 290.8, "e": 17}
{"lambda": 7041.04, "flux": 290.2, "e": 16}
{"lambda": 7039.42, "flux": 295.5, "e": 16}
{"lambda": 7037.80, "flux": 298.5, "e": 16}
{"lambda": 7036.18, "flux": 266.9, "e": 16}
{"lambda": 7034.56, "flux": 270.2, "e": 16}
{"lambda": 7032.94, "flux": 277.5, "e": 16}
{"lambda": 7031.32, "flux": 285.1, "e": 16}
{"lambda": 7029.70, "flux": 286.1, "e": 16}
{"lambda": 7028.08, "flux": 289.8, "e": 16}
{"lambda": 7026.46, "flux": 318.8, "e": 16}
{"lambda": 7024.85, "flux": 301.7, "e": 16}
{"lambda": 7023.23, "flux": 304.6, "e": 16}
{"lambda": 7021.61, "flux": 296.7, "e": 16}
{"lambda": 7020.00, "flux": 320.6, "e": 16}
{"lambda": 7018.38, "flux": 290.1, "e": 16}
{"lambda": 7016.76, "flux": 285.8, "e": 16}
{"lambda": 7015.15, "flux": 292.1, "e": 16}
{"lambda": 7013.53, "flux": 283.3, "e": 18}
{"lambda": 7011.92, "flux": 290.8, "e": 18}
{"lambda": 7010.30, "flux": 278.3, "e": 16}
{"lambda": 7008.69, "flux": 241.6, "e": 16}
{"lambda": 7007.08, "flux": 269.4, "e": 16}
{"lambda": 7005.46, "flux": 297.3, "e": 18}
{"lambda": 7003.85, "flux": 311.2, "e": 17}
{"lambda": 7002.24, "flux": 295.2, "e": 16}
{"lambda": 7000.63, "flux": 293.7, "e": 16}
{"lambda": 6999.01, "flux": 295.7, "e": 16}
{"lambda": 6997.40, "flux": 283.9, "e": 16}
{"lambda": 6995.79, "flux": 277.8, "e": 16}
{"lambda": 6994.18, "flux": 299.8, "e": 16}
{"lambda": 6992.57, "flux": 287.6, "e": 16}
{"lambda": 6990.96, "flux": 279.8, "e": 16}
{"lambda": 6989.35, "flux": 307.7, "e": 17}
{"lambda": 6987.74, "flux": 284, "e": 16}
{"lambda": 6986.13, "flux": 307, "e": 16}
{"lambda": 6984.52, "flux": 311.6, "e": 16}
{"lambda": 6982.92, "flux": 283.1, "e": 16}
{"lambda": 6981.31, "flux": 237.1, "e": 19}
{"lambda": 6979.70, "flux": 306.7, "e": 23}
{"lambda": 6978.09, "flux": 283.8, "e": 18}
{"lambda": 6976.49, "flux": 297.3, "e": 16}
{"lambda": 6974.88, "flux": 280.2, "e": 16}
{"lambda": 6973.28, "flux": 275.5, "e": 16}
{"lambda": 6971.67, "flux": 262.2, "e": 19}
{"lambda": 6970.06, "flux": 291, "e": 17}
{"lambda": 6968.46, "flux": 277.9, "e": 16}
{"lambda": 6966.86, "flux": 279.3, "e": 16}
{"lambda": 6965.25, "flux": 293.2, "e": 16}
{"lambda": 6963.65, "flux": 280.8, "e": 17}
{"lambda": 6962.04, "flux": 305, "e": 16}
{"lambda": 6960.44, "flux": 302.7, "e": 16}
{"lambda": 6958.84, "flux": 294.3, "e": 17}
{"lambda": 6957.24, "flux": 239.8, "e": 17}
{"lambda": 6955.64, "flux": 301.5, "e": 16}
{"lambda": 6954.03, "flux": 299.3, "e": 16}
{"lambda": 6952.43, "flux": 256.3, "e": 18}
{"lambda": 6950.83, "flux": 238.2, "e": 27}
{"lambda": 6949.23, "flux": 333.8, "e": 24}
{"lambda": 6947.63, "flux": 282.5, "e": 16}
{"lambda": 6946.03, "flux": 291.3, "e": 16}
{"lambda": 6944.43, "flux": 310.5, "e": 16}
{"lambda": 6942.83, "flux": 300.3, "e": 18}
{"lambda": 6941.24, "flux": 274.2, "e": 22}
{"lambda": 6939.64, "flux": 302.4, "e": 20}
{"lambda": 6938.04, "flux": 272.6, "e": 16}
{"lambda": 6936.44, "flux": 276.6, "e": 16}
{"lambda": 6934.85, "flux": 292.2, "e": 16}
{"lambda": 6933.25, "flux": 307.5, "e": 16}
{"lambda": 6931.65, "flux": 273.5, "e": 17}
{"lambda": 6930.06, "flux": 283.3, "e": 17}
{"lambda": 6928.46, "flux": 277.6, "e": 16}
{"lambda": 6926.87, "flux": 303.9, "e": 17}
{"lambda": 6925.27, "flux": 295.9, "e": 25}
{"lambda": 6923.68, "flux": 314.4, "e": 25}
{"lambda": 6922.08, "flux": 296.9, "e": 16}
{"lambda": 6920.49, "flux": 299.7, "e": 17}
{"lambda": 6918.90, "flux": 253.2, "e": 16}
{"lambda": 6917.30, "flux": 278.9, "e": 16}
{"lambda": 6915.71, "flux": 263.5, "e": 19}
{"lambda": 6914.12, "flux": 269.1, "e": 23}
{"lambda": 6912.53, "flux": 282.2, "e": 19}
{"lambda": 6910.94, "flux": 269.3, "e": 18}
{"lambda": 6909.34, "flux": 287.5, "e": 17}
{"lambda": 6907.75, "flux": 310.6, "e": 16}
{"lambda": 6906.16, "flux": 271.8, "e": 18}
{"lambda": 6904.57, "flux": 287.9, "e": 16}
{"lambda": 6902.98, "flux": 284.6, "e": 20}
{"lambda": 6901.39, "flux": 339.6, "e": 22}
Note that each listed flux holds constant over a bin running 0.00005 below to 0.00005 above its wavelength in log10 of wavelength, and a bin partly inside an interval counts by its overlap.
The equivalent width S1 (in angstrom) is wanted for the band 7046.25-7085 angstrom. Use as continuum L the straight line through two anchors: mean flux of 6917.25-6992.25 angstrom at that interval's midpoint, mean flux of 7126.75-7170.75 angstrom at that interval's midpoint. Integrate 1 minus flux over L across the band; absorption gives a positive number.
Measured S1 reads -1.3 angstrom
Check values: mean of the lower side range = 287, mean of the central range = 288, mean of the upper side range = 272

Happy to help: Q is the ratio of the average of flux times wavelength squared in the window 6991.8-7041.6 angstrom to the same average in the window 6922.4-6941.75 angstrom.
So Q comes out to 1.02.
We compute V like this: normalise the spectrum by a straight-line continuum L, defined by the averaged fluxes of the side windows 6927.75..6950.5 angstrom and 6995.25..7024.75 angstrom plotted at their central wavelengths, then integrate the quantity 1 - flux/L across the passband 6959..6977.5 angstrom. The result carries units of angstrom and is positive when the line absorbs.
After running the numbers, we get 0.2 angstrom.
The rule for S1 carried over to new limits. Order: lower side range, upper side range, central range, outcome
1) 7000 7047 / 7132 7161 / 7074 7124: 0.6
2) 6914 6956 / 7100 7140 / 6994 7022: -0.8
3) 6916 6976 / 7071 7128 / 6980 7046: -1.7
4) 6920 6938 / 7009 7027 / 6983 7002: 0.1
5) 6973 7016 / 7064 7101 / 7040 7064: -0.7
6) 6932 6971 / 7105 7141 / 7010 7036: -1.0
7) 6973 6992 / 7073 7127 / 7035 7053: -0.8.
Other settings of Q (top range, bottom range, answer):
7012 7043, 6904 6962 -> 1.05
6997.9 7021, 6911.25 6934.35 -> 1.04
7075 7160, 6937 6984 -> 1.01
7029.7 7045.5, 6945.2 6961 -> 1.04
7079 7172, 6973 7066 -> 0.97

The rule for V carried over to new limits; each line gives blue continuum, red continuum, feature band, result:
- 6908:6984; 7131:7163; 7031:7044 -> -0.3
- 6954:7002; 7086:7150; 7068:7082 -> -0.5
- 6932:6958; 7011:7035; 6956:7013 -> 0.7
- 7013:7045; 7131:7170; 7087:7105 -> 0.3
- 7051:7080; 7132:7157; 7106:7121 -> 0.4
